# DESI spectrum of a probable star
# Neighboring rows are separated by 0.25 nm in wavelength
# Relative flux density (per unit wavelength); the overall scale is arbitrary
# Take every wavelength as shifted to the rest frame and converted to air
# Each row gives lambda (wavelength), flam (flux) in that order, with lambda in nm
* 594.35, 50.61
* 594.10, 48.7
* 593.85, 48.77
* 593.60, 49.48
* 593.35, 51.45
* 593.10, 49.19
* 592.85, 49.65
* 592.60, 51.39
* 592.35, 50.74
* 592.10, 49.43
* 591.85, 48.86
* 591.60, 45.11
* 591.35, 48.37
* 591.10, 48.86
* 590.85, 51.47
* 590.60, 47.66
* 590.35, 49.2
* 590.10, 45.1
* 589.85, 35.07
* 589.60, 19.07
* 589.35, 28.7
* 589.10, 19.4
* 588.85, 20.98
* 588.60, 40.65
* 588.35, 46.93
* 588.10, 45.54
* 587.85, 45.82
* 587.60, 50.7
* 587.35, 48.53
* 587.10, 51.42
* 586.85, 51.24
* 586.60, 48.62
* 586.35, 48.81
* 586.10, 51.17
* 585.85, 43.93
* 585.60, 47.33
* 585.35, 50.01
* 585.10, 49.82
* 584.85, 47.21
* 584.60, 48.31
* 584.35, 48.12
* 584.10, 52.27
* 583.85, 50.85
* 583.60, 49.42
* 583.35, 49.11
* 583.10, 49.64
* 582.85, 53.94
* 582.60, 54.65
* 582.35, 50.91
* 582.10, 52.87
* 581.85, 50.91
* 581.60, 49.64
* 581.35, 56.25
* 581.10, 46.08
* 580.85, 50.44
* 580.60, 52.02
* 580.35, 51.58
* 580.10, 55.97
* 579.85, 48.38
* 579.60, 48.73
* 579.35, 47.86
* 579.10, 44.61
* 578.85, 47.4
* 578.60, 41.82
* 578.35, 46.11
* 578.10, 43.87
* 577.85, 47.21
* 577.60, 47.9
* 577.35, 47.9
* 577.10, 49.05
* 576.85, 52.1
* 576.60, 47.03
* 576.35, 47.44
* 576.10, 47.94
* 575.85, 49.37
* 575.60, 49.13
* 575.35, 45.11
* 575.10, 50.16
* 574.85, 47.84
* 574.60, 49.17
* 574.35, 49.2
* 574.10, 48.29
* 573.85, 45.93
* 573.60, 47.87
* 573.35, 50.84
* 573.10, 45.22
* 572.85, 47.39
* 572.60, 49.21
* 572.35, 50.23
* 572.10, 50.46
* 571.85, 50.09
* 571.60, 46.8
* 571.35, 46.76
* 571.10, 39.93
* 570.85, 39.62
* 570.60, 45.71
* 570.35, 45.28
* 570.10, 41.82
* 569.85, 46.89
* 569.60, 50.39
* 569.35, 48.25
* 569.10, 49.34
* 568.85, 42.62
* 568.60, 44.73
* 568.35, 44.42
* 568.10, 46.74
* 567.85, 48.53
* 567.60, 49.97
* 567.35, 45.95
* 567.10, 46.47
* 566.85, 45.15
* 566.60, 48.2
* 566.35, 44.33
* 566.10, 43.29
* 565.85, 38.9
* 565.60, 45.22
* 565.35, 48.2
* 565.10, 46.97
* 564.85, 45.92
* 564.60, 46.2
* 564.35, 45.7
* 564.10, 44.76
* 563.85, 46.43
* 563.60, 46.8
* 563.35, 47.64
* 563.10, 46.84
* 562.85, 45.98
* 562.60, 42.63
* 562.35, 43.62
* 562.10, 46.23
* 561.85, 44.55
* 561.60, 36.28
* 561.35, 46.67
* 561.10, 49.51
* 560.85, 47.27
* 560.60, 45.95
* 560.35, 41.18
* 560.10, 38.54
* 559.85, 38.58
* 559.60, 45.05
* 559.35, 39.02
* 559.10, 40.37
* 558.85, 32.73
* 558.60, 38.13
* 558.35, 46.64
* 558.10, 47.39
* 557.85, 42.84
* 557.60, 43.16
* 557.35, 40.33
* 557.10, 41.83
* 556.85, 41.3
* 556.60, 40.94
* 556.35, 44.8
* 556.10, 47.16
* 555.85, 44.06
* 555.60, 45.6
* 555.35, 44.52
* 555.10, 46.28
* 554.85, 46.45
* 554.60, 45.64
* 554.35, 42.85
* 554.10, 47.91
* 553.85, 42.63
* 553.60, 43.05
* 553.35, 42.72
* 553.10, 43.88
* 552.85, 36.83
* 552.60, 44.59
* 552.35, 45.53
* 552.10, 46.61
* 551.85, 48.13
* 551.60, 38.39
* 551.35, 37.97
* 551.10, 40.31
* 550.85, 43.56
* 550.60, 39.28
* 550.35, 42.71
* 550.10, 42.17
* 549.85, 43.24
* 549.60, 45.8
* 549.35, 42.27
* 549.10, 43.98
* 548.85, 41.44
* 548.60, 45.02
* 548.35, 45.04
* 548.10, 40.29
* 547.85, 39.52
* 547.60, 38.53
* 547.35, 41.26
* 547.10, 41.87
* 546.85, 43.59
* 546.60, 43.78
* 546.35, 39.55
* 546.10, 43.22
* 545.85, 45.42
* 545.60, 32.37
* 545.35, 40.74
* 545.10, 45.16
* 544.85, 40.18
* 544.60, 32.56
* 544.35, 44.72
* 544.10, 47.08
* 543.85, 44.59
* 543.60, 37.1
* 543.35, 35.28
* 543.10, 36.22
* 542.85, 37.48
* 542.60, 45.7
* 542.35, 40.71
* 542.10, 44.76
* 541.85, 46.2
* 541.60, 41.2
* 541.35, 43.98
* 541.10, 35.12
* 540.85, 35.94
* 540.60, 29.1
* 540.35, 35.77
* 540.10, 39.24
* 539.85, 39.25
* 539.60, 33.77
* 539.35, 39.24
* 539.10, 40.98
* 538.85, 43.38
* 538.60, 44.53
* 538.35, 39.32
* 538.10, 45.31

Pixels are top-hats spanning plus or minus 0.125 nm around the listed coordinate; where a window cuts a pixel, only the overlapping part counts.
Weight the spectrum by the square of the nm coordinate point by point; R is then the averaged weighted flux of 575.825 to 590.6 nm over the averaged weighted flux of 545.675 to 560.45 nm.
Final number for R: 1.22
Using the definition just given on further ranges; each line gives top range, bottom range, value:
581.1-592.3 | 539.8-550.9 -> 1.31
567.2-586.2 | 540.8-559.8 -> 1.26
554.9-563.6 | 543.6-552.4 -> 1.07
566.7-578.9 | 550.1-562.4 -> 1.16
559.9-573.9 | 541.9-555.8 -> 1.15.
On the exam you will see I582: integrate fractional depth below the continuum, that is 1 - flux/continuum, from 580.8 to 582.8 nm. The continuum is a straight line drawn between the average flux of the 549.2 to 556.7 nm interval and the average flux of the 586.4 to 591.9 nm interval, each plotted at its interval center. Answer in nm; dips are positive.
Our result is -0.41 nm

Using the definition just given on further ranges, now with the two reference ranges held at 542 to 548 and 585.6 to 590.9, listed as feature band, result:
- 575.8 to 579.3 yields -0.42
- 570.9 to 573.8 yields -0.39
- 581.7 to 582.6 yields -0.21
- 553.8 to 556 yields -0.21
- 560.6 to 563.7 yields -0.29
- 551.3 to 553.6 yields -0.10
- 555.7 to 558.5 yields -0.16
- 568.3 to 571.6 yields -0.27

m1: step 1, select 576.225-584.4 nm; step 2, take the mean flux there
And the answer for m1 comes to 49.5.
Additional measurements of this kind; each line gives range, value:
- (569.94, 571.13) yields 42.8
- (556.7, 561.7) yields 42.2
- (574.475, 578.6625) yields 47.7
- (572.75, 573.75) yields 47.8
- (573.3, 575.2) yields 48.6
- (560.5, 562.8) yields 44.8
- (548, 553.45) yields 42.7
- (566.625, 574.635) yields 46.8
